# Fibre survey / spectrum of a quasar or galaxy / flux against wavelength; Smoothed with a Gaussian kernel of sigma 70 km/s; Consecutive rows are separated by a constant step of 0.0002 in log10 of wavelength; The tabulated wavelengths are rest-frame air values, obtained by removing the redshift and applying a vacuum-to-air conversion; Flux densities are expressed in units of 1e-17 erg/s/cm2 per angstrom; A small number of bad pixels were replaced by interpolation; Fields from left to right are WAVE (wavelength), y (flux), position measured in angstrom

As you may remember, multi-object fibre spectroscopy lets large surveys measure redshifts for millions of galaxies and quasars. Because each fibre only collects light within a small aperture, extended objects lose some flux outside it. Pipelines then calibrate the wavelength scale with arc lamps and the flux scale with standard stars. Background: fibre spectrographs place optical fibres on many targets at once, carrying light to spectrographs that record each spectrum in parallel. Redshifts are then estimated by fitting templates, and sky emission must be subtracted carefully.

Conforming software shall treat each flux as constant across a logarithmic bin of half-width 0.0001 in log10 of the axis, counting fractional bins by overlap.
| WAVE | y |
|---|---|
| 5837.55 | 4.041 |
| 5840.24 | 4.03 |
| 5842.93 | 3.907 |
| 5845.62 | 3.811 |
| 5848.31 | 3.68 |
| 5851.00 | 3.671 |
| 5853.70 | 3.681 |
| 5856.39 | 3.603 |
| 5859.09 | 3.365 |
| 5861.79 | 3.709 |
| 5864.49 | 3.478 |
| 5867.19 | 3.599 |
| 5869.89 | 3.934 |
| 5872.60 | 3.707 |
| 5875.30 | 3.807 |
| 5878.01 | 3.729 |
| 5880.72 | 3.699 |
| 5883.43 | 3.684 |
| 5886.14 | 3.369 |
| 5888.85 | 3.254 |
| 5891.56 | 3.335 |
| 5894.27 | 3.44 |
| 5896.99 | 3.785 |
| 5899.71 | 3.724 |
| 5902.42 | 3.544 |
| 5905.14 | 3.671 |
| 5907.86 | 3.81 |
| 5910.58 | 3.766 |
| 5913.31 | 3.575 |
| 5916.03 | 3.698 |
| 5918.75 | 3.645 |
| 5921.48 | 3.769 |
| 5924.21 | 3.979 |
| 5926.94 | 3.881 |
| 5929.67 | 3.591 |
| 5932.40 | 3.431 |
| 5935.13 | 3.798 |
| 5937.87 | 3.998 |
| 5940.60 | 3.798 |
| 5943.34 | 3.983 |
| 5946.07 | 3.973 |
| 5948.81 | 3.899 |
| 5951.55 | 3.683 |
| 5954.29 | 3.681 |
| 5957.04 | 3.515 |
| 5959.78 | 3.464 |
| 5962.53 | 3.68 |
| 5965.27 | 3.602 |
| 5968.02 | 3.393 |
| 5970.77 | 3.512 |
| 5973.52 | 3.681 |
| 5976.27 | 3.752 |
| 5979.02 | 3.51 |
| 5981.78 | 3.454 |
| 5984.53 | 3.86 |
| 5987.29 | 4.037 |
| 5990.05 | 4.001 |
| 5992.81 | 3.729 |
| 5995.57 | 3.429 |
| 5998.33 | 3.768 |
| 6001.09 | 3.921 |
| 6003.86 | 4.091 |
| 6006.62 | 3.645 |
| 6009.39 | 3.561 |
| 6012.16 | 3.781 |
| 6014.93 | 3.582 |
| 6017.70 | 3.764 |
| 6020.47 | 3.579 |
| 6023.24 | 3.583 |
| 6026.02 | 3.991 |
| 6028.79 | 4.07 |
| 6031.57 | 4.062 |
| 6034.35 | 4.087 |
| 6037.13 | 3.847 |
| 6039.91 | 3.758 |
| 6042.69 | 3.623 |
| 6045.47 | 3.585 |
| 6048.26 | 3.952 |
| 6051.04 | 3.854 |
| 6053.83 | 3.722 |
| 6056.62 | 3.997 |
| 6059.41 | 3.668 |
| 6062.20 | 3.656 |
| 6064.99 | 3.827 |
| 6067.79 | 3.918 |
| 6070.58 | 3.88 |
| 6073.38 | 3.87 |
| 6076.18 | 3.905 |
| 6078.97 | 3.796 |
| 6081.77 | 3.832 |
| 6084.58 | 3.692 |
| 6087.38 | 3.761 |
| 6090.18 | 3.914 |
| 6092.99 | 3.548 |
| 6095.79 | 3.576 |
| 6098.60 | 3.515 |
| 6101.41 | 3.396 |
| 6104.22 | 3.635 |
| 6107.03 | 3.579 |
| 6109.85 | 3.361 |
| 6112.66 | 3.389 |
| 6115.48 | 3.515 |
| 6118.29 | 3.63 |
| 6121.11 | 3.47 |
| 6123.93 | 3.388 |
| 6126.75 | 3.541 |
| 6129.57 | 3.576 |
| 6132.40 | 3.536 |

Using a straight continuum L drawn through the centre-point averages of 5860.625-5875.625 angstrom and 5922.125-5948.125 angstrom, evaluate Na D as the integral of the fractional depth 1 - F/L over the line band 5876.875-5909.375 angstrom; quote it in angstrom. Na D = 1.4 angstrom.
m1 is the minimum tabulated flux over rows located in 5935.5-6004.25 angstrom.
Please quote 3.393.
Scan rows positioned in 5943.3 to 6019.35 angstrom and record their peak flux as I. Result 4.091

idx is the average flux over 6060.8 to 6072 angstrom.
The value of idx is 3.82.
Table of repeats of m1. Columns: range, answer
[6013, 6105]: 3.396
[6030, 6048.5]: 3.585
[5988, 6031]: 3.429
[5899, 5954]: 3.431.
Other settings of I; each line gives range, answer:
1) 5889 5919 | 3.81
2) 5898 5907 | 3.724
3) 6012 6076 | 4.087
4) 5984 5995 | 4.037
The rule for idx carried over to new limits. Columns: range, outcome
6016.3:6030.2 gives 3.8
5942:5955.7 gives 3.84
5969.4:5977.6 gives 3.65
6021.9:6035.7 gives 3.96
